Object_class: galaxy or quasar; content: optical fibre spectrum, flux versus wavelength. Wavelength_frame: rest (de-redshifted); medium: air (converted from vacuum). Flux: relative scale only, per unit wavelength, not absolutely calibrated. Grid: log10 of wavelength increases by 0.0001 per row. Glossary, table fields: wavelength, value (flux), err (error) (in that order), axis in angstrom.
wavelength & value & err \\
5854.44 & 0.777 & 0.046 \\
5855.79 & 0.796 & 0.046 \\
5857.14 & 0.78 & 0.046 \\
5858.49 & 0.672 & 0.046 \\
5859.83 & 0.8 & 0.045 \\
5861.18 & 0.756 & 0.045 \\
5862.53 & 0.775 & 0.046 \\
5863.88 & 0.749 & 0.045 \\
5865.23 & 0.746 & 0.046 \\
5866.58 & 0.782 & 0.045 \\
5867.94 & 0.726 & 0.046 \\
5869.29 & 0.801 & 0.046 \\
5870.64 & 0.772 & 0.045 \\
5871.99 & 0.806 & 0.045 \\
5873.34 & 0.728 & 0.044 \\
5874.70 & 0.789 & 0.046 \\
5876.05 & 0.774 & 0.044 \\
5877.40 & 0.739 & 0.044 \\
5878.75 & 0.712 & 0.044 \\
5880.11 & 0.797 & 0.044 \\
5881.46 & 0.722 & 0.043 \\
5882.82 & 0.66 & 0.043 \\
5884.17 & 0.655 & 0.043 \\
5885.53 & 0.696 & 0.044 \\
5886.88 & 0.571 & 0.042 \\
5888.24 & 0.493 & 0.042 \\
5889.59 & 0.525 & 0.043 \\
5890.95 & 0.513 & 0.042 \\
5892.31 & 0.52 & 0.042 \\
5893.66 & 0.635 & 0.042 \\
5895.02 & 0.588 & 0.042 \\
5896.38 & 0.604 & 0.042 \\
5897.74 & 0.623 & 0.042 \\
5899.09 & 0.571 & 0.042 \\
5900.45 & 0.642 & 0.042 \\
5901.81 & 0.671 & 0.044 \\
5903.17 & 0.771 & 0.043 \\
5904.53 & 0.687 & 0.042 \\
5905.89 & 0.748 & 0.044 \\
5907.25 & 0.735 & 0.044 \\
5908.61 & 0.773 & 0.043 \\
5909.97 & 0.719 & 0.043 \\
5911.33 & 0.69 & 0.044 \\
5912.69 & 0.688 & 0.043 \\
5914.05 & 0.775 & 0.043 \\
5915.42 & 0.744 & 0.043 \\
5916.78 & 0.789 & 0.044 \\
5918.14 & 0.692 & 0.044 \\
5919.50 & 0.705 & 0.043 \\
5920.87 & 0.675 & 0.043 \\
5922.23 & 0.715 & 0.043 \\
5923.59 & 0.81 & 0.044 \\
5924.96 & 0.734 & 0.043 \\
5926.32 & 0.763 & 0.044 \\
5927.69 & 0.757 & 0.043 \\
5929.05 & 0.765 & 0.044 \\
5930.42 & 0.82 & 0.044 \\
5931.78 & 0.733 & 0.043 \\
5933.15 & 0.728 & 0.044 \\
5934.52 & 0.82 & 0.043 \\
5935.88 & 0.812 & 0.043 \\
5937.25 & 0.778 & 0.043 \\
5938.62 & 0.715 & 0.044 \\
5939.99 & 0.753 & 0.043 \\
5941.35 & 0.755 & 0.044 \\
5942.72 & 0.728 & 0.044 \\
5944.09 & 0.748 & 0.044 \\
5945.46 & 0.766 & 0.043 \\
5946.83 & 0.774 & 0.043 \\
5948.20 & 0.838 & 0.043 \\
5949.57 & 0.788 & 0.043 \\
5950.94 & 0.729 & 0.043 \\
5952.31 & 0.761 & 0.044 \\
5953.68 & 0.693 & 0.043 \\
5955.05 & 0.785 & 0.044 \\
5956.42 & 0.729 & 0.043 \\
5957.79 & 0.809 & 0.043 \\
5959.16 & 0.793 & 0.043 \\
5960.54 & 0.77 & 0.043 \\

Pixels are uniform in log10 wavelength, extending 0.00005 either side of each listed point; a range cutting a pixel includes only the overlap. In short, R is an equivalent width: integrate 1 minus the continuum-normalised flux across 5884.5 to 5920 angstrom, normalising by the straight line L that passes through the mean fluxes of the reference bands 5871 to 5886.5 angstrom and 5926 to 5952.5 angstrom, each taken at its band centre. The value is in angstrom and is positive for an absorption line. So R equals 4.1 angstrom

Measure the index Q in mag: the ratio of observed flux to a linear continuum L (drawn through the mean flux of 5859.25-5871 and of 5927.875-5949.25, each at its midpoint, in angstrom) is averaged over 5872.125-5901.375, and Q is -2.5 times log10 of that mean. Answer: 0.18 mag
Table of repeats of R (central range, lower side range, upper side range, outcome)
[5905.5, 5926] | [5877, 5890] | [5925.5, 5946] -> -0.3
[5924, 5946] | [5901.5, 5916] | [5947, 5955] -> -0.3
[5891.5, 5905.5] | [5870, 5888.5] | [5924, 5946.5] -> 1.9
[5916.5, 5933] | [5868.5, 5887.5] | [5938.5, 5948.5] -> 0.1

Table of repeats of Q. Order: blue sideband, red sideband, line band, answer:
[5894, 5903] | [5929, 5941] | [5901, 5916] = -0.10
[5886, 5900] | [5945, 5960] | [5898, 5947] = -0.11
